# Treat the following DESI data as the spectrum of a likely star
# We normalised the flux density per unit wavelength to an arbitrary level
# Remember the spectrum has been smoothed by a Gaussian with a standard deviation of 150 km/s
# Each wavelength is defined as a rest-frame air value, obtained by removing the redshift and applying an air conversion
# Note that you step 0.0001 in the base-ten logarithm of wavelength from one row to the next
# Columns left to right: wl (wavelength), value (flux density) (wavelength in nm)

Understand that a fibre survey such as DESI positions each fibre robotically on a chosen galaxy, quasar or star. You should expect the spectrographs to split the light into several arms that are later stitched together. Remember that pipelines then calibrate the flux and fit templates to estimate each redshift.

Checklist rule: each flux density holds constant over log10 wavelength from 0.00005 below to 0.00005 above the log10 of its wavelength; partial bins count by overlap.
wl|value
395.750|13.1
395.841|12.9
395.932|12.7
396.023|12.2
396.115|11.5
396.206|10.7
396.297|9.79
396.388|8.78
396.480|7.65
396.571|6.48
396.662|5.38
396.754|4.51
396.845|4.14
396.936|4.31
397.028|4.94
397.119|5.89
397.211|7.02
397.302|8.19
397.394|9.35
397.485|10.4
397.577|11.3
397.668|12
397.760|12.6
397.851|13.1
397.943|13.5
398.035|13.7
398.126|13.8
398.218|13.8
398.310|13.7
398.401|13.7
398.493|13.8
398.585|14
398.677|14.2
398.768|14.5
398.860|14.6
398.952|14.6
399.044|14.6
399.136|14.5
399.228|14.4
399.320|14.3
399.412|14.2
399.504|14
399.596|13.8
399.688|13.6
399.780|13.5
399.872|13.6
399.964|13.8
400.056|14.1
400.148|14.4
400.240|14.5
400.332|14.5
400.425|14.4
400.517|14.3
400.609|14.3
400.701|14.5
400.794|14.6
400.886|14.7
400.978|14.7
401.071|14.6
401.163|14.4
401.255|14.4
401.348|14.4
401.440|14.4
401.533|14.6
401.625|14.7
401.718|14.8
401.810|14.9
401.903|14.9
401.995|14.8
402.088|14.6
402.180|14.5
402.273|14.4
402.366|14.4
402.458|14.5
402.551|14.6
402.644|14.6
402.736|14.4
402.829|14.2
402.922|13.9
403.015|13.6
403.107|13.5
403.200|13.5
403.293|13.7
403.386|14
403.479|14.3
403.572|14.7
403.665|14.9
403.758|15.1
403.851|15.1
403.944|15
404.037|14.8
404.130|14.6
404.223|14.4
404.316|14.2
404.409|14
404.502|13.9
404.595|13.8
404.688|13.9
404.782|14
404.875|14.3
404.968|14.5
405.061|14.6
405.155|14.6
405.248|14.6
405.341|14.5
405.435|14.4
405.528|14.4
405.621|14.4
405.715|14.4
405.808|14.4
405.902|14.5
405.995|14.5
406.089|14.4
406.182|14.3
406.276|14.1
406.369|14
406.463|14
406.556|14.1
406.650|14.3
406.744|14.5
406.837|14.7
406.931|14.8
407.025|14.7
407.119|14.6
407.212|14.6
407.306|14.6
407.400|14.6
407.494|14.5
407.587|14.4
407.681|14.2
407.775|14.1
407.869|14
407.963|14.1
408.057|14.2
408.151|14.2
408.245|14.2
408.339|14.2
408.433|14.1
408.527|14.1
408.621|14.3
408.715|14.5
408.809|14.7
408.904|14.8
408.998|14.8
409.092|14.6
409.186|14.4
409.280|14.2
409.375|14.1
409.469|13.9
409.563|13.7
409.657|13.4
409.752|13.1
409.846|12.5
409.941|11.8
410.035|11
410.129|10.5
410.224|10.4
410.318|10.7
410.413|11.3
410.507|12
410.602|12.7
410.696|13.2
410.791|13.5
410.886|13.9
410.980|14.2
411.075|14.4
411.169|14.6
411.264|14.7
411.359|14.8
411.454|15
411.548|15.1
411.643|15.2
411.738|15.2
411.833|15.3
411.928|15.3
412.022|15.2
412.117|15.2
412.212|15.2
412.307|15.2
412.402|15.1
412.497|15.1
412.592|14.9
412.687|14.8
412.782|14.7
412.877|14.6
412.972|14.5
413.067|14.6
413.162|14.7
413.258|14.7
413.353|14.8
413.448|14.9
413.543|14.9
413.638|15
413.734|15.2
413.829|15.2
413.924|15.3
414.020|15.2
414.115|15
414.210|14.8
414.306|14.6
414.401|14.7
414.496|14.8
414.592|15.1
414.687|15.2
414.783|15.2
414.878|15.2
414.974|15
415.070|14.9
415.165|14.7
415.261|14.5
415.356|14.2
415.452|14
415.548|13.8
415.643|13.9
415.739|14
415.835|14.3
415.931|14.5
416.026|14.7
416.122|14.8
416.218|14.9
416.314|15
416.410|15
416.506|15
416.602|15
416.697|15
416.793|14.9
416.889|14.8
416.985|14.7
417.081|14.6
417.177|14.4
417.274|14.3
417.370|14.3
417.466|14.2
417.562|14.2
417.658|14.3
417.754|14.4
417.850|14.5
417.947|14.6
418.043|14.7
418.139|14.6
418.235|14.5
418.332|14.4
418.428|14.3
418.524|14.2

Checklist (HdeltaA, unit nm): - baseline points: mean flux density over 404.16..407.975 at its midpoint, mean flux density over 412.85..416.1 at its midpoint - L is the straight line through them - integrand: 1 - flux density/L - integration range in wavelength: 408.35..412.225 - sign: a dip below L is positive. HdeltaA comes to 0.20 nm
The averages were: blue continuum 14.3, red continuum 14.7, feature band 13.8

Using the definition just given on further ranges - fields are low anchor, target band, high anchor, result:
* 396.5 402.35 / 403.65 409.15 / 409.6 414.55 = -0.351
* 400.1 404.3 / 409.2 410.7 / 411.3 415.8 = 0.235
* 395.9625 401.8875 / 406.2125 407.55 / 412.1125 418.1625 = -0.087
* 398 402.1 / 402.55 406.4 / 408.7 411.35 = -0.134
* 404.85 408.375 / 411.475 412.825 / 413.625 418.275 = -0.050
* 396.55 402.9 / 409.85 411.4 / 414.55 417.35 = 0.153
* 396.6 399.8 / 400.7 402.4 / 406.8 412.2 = -0.316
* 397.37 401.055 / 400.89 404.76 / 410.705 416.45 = -0.104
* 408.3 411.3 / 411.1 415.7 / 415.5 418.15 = -0.294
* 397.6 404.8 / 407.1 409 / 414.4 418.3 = 0.005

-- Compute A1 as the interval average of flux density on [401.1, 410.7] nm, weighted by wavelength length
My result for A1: 14.1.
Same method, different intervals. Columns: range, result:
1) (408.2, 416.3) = 14.3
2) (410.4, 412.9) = 14.5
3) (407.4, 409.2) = 14.3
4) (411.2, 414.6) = 15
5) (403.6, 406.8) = 14.4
